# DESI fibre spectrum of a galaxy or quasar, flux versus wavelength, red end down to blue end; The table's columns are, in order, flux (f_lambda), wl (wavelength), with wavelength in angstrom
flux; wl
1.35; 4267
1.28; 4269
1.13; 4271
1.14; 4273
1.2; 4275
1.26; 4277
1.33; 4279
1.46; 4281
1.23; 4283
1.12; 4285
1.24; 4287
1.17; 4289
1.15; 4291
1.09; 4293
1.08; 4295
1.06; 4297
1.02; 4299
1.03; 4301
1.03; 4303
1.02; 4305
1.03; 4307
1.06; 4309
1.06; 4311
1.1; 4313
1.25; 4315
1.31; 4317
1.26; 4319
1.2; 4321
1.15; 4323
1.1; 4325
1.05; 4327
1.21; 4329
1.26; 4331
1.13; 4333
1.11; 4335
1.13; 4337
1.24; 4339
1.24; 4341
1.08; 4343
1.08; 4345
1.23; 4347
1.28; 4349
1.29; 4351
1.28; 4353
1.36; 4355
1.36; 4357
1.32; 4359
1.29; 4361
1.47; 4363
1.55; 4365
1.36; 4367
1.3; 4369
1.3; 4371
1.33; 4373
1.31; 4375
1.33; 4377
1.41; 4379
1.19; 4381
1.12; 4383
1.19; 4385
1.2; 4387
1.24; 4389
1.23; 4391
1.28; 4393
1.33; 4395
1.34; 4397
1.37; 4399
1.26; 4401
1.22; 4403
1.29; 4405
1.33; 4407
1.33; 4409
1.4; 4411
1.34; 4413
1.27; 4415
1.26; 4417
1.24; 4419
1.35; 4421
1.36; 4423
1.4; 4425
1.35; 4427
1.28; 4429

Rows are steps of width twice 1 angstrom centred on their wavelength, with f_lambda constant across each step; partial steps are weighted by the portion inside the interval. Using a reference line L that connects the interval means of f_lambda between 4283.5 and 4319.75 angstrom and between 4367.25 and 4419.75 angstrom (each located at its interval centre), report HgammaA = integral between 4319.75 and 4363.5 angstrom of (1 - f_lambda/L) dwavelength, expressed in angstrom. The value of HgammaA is -1.00 angstrom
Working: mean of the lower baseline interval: 1.12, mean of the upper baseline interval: 1.29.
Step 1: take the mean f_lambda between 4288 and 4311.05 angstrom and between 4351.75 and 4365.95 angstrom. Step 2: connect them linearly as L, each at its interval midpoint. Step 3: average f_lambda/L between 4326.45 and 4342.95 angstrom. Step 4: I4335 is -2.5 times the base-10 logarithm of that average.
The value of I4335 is 0.07 mag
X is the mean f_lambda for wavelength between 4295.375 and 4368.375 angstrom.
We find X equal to 1.19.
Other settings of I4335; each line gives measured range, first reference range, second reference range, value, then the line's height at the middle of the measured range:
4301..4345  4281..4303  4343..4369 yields 0.073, 1.22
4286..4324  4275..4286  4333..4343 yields 0.097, 1.23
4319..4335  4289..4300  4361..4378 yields 0.043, 1.21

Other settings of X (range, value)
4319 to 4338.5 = 1.16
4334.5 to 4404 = 1.28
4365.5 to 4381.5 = 1.33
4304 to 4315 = 1.07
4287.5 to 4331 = 1.12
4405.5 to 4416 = 1.33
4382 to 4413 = 1.28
